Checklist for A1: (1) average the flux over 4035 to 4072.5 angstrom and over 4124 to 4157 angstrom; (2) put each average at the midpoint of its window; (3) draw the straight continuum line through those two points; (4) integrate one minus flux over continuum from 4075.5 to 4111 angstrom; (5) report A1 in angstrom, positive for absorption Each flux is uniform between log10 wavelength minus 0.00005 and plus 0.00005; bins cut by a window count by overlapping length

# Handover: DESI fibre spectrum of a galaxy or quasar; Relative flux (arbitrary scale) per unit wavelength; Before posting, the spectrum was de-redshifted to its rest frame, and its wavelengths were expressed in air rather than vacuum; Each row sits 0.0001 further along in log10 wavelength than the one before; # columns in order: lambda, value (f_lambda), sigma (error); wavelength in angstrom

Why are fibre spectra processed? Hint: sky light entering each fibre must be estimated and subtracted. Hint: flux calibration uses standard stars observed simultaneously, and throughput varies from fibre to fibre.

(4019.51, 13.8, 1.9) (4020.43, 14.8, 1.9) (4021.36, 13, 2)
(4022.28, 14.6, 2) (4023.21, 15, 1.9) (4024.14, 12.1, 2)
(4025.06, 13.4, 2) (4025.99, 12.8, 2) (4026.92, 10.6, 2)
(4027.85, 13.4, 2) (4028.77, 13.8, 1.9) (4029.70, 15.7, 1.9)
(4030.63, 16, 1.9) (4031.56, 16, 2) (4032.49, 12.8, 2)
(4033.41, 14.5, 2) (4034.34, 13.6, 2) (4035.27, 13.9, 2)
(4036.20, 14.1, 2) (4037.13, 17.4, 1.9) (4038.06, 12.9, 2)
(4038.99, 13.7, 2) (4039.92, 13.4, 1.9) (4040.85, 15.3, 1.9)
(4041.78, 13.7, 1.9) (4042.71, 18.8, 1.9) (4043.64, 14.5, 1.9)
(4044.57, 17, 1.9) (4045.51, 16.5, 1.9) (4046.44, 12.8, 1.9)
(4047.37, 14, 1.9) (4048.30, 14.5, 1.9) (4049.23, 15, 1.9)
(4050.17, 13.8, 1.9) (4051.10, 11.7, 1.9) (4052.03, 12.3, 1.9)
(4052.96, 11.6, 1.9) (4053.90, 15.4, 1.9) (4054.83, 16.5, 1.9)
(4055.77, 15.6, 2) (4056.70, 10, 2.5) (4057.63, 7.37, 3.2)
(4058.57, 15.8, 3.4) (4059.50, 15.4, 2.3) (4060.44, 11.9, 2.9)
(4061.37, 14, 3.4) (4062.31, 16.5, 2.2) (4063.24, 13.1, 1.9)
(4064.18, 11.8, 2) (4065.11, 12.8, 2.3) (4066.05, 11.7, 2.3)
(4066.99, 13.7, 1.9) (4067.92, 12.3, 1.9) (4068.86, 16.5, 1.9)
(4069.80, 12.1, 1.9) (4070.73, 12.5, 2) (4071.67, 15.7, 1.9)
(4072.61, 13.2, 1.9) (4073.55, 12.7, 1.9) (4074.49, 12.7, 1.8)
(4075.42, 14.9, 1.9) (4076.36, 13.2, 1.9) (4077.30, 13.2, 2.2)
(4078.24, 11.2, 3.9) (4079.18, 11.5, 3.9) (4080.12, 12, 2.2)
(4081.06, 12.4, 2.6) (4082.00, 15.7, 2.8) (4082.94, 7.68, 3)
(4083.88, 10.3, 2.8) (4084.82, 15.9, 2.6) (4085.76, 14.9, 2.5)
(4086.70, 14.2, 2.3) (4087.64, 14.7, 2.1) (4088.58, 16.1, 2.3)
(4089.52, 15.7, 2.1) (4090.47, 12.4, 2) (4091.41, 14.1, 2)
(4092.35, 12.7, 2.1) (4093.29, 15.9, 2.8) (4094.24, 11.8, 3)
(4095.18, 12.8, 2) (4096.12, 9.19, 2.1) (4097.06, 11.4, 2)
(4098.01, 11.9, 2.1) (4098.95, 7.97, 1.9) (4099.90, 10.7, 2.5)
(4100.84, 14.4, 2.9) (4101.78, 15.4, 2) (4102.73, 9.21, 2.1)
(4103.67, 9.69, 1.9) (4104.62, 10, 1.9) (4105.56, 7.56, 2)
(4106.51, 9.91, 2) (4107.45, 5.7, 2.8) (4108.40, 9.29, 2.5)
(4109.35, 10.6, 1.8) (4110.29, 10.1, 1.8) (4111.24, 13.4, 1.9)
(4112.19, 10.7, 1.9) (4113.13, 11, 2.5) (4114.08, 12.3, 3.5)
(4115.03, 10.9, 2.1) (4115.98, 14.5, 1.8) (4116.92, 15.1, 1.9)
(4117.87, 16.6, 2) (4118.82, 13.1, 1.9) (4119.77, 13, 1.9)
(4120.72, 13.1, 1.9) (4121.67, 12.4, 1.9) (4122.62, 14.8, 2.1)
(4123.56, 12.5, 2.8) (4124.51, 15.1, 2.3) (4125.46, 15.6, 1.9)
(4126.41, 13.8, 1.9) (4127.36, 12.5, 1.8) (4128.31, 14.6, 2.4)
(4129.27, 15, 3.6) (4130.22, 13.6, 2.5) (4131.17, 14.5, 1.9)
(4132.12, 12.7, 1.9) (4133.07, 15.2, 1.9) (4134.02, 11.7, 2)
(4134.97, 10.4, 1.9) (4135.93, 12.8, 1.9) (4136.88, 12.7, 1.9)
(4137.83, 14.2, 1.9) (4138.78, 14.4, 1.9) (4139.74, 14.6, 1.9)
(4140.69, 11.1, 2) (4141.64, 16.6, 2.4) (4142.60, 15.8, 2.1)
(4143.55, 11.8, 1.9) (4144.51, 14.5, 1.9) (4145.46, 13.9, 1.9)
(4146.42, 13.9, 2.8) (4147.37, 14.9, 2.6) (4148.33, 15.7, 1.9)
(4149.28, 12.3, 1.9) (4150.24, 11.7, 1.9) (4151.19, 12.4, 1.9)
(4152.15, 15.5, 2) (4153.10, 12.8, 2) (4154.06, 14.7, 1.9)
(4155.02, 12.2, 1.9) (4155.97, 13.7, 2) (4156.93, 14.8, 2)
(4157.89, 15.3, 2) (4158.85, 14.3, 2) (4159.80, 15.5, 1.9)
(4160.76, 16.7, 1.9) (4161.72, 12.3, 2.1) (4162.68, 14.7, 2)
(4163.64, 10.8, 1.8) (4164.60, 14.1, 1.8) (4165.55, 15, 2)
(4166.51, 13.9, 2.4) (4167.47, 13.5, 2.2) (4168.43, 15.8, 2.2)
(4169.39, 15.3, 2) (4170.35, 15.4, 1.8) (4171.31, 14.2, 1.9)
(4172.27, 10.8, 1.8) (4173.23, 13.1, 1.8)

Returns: 4.8 angstrom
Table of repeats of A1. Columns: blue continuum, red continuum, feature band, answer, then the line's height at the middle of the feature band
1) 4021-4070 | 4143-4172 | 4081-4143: 5.5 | 14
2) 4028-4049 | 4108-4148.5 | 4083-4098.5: 0.8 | 13.9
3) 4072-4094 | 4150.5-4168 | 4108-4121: 1.2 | 13.6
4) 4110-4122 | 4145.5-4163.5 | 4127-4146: -0.3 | 13.5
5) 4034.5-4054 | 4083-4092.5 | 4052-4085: 2.4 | 14.1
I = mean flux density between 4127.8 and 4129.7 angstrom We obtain 14.7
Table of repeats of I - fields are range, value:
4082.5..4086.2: 12.2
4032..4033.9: 13.7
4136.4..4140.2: 14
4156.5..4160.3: 15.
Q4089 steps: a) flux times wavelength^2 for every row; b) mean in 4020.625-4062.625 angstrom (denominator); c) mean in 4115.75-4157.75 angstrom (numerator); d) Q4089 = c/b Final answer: 1.03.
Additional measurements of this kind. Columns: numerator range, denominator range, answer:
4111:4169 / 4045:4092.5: 1.06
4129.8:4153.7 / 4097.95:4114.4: 1.32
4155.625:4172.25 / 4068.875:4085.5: 1.16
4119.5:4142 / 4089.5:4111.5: 1.23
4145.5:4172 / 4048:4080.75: 1.11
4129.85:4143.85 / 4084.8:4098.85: 1.03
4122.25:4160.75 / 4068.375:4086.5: 1.10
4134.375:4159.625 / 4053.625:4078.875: 1.07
